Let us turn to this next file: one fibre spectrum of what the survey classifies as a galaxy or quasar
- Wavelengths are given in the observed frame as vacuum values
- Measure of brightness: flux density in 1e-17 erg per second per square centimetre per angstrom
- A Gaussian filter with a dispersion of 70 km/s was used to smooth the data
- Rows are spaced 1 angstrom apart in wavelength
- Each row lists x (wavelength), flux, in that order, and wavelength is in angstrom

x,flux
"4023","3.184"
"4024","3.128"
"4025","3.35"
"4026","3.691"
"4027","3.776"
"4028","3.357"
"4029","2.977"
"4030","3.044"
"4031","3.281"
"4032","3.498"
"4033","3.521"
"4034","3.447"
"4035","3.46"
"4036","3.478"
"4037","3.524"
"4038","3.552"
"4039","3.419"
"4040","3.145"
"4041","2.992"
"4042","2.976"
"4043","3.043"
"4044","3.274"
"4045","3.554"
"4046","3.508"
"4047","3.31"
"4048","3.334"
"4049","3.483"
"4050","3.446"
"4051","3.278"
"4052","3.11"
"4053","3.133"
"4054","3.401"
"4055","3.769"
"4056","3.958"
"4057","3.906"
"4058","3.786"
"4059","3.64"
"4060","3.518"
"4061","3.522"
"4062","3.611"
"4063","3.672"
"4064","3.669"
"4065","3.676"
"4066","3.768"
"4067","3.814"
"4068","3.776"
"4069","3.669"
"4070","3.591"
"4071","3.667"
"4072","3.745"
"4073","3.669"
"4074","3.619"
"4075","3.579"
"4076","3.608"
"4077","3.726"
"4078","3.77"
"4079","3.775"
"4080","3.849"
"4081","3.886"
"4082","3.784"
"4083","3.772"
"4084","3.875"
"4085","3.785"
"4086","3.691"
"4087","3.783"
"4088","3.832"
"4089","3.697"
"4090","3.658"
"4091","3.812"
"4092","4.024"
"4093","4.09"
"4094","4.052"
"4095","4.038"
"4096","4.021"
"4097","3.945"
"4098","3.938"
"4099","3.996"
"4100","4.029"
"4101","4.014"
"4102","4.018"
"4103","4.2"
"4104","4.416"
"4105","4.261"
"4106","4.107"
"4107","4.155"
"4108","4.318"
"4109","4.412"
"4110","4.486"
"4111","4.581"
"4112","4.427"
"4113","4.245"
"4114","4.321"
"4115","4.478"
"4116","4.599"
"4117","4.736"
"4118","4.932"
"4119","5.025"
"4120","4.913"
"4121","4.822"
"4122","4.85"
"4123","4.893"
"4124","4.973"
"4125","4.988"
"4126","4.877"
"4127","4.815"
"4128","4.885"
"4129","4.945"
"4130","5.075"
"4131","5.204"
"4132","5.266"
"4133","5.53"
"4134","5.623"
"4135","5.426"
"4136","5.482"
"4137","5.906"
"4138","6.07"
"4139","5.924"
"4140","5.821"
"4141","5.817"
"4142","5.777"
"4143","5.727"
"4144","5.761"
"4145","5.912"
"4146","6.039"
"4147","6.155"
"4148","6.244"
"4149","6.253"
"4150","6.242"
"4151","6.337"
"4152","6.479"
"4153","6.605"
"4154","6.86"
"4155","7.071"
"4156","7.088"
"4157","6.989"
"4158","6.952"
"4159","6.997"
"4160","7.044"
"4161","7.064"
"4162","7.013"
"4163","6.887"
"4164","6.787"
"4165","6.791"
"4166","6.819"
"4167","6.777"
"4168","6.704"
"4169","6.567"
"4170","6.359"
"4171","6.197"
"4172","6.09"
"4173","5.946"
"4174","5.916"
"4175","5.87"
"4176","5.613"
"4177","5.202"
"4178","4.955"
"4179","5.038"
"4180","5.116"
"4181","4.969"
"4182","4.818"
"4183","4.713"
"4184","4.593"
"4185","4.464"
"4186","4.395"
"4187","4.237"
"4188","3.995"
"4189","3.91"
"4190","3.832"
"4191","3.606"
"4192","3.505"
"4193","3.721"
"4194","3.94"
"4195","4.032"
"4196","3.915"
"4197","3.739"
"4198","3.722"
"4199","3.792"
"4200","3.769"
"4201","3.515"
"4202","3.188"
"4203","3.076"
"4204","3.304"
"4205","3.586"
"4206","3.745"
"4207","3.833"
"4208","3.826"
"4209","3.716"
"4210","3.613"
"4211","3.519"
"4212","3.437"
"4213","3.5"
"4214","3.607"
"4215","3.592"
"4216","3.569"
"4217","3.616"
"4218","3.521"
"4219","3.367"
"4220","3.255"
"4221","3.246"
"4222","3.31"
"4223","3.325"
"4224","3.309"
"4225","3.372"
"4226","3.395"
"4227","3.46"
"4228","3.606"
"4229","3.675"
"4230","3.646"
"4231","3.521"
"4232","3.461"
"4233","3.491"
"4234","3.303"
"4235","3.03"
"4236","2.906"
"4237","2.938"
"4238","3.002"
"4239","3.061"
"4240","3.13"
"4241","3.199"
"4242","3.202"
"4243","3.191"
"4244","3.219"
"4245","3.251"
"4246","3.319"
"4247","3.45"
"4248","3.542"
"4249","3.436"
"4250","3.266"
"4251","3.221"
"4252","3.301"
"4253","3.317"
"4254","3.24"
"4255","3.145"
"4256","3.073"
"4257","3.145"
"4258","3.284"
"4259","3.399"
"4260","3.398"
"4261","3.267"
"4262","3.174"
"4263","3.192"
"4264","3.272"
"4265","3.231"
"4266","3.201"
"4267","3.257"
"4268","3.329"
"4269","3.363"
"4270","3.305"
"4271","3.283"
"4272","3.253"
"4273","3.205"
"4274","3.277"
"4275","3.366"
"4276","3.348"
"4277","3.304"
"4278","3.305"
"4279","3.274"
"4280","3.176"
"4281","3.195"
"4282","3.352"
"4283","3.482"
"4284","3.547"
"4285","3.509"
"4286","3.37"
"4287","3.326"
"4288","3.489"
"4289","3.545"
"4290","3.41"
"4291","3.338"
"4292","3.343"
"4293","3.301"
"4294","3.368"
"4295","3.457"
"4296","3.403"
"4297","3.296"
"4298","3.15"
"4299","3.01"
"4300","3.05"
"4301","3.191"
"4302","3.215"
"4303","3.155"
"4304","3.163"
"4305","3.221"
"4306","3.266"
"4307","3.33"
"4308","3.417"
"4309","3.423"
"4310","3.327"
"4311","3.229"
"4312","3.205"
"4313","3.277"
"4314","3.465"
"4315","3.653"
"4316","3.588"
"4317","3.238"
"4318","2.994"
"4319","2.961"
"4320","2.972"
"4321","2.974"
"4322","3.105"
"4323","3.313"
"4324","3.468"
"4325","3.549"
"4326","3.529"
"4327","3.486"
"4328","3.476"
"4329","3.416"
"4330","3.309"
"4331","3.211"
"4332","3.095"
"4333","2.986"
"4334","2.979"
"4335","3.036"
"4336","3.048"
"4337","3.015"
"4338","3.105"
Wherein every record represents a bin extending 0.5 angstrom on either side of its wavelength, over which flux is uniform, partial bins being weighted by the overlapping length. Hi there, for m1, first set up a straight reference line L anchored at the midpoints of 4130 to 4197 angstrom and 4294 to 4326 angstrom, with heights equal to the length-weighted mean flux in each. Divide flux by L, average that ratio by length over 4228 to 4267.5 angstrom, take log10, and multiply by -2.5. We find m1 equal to 0.292 mag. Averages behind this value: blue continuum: 5.66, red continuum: 3.27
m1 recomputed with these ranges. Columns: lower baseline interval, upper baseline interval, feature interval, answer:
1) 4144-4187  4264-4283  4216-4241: 0.31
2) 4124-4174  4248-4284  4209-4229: 0.26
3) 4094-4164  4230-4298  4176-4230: 0.10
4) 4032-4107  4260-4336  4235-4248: 0.07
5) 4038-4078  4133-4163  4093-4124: 0.16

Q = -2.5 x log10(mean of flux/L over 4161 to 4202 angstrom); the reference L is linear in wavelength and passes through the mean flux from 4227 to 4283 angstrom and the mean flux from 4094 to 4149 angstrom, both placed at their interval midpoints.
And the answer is -0.20 mag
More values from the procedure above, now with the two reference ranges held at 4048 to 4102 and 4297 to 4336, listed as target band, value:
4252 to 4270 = 0.03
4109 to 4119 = -0.24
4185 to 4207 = -0.08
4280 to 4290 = -0.03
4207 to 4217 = -0.05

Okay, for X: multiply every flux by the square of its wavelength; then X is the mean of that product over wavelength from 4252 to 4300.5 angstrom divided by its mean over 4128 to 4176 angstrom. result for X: 0.56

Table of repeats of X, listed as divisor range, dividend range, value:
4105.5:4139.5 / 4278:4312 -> 0.73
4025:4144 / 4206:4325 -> 0.88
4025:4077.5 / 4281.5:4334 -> 1.07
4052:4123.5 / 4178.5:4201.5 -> 1.09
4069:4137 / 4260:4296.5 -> 0.84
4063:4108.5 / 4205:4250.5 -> 0.94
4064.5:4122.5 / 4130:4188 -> 1.51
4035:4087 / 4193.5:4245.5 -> 1.04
